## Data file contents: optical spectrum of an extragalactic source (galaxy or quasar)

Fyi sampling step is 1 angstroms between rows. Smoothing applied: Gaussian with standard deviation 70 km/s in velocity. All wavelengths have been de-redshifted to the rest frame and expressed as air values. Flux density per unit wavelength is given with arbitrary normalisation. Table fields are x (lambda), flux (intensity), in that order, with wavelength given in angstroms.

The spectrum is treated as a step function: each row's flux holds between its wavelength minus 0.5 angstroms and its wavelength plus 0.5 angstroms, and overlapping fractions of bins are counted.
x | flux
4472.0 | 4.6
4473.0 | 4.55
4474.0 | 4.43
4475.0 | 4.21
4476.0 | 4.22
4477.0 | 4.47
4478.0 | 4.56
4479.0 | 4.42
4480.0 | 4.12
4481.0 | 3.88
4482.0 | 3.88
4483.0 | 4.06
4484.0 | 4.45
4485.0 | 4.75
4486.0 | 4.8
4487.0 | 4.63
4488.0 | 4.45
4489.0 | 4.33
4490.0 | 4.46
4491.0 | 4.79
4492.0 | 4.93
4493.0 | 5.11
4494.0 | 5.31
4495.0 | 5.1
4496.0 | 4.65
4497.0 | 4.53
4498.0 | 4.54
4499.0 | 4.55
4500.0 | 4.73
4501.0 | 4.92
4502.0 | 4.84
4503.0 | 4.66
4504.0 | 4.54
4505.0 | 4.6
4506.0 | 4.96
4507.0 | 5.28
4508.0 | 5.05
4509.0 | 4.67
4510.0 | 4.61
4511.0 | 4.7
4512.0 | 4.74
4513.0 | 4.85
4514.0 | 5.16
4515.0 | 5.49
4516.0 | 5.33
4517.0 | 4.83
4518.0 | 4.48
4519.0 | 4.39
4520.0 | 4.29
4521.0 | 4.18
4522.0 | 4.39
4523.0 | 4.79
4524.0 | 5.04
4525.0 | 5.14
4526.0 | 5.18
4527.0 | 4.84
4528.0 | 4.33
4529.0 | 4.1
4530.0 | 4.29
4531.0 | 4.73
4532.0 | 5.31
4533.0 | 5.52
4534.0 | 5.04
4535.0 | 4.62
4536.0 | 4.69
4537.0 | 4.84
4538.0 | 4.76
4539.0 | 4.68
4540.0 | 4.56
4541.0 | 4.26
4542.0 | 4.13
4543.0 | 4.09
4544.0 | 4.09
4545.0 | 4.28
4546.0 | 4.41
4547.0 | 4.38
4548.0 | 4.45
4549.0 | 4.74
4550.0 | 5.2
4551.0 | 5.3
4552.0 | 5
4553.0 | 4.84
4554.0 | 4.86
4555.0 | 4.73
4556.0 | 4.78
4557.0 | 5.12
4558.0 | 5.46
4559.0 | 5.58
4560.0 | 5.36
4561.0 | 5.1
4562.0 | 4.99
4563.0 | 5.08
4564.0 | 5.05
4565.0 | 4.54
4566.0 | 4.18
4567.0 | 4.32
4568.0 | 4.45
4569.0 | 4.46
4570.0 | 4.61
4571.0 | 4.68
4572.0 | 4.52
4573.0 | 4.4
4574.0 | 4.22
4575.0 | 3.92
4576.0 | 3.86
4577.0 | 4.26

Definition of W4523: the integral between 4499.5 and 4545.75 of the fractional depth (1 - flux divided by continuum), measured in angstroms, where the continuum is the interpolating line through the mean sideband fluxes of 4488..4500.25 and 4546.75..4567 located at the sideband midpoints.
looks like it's 1.0 angstroms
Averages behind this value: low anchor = 4.74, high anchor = 4.93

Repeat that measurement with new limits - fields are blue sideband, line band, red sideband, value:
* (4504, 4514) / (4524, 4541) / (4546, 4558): 0.23 angstroms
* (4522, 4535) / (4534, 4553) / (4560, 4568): 0.81 angstroms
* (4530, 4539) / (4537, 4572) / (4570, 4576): -0.99 angstroms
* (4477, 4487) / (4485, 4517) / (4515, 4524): -2.20 angstroms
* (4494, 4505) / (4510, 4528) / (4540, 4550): -0.86 angstroms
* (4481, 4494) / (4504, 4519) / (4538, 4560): -0.84 angstroms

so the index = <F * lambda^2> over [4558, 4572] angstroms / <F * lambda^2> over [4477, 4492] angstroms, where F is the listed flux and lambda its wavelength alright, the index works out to 1.1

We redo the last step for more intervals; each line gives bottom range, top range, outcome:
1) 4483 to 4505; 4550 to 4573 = 1.07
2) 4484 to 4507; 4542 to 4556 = 1.00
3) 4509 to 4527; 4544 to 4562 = 1.04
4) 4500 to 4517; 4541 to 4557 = 0.96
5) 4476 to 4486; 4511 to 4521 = 1.13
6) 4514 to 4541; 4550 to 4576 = 1.02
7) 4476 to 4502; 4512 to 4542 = 1.06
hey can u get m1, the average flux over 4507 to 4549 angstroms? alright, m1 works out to 4.68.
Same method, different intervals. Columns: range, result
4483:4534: 4.76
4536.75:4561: 4.75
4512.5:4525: 4.78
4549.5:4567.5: 4.97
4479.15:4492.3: 4.42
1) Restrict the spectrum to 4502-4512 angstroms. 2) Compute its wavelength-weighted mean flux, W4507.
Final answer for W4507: 4.79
